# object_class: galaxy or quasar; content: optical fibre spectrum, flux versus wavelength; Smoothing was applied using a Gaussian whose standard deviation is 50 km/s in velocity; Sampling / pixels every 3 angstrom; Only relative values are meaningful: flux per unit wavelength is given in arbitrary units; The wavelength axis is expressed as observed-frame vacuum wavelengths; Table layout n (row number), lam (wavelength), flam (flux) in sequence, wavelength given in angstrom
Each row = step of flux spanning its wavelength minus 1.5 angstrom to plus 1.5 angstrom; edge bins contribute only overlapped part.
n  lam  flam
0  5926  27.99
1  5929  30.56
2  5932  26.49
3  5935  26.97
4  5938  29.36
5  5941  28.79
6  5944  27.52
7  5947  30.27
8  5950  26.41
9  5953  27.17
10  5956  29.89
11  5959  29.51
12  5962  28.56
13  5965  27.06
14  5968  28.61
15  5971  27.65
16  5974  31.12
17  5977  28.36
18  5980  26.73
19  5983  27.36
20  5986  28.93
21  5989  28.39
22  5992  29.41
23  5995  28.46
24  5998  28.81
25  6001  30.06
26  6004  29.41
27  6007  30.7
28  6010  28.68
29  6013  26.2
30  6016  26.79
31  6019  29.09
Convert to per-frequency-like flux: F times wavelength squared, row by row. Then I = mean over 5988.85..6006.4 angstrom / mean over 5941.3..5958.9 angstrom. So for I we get 1.05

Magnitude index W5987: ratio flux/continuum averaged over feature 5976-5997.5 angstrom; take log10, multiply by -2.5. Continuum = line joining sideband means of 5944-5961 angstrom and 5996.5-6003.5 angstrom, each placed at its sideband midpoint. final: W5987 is 0.04 mag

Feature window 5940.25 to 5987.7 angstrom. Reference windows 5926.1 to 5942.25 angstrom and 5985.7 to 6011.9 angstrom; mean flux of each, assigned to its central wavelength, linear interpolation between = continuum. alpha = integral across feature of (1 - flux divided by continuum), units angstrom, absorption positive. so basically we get 0.6 angstrom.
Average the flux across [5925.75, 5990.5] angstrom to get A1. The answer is 28.4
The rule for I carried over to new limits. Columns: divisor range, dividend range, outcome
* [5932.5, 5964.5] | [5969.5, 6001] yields 1.02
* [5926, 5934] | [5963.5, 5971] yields 0.99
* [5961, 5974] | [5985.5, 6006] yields 1.04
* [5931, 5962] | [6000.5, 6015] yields 1.04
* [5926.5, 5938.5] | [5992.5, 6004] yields 1.06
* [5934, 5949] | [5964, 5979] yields 1.01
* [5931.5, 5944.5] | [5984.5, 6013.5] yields 1.06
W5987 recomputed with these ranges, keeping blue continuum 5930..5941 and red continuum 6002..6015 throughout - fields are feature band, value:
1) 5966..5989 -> 0.00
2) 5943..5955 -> 0.00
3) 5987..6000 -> -0.01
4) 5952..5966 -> -0.01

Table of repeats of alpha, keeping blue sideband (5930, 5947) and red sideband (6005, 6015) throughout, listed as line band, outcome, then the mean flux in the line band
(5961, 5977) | -0.2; 28.6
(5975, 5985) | 0.2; 27.7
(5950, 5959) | 0.0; 28.3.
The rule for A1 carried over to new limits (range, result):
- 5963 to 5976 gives 28.6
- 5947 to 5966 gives 28.3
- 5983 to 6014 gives 28.9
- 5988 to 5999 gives 28.8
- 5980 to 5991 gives 28.1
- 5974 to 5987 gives 28.2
